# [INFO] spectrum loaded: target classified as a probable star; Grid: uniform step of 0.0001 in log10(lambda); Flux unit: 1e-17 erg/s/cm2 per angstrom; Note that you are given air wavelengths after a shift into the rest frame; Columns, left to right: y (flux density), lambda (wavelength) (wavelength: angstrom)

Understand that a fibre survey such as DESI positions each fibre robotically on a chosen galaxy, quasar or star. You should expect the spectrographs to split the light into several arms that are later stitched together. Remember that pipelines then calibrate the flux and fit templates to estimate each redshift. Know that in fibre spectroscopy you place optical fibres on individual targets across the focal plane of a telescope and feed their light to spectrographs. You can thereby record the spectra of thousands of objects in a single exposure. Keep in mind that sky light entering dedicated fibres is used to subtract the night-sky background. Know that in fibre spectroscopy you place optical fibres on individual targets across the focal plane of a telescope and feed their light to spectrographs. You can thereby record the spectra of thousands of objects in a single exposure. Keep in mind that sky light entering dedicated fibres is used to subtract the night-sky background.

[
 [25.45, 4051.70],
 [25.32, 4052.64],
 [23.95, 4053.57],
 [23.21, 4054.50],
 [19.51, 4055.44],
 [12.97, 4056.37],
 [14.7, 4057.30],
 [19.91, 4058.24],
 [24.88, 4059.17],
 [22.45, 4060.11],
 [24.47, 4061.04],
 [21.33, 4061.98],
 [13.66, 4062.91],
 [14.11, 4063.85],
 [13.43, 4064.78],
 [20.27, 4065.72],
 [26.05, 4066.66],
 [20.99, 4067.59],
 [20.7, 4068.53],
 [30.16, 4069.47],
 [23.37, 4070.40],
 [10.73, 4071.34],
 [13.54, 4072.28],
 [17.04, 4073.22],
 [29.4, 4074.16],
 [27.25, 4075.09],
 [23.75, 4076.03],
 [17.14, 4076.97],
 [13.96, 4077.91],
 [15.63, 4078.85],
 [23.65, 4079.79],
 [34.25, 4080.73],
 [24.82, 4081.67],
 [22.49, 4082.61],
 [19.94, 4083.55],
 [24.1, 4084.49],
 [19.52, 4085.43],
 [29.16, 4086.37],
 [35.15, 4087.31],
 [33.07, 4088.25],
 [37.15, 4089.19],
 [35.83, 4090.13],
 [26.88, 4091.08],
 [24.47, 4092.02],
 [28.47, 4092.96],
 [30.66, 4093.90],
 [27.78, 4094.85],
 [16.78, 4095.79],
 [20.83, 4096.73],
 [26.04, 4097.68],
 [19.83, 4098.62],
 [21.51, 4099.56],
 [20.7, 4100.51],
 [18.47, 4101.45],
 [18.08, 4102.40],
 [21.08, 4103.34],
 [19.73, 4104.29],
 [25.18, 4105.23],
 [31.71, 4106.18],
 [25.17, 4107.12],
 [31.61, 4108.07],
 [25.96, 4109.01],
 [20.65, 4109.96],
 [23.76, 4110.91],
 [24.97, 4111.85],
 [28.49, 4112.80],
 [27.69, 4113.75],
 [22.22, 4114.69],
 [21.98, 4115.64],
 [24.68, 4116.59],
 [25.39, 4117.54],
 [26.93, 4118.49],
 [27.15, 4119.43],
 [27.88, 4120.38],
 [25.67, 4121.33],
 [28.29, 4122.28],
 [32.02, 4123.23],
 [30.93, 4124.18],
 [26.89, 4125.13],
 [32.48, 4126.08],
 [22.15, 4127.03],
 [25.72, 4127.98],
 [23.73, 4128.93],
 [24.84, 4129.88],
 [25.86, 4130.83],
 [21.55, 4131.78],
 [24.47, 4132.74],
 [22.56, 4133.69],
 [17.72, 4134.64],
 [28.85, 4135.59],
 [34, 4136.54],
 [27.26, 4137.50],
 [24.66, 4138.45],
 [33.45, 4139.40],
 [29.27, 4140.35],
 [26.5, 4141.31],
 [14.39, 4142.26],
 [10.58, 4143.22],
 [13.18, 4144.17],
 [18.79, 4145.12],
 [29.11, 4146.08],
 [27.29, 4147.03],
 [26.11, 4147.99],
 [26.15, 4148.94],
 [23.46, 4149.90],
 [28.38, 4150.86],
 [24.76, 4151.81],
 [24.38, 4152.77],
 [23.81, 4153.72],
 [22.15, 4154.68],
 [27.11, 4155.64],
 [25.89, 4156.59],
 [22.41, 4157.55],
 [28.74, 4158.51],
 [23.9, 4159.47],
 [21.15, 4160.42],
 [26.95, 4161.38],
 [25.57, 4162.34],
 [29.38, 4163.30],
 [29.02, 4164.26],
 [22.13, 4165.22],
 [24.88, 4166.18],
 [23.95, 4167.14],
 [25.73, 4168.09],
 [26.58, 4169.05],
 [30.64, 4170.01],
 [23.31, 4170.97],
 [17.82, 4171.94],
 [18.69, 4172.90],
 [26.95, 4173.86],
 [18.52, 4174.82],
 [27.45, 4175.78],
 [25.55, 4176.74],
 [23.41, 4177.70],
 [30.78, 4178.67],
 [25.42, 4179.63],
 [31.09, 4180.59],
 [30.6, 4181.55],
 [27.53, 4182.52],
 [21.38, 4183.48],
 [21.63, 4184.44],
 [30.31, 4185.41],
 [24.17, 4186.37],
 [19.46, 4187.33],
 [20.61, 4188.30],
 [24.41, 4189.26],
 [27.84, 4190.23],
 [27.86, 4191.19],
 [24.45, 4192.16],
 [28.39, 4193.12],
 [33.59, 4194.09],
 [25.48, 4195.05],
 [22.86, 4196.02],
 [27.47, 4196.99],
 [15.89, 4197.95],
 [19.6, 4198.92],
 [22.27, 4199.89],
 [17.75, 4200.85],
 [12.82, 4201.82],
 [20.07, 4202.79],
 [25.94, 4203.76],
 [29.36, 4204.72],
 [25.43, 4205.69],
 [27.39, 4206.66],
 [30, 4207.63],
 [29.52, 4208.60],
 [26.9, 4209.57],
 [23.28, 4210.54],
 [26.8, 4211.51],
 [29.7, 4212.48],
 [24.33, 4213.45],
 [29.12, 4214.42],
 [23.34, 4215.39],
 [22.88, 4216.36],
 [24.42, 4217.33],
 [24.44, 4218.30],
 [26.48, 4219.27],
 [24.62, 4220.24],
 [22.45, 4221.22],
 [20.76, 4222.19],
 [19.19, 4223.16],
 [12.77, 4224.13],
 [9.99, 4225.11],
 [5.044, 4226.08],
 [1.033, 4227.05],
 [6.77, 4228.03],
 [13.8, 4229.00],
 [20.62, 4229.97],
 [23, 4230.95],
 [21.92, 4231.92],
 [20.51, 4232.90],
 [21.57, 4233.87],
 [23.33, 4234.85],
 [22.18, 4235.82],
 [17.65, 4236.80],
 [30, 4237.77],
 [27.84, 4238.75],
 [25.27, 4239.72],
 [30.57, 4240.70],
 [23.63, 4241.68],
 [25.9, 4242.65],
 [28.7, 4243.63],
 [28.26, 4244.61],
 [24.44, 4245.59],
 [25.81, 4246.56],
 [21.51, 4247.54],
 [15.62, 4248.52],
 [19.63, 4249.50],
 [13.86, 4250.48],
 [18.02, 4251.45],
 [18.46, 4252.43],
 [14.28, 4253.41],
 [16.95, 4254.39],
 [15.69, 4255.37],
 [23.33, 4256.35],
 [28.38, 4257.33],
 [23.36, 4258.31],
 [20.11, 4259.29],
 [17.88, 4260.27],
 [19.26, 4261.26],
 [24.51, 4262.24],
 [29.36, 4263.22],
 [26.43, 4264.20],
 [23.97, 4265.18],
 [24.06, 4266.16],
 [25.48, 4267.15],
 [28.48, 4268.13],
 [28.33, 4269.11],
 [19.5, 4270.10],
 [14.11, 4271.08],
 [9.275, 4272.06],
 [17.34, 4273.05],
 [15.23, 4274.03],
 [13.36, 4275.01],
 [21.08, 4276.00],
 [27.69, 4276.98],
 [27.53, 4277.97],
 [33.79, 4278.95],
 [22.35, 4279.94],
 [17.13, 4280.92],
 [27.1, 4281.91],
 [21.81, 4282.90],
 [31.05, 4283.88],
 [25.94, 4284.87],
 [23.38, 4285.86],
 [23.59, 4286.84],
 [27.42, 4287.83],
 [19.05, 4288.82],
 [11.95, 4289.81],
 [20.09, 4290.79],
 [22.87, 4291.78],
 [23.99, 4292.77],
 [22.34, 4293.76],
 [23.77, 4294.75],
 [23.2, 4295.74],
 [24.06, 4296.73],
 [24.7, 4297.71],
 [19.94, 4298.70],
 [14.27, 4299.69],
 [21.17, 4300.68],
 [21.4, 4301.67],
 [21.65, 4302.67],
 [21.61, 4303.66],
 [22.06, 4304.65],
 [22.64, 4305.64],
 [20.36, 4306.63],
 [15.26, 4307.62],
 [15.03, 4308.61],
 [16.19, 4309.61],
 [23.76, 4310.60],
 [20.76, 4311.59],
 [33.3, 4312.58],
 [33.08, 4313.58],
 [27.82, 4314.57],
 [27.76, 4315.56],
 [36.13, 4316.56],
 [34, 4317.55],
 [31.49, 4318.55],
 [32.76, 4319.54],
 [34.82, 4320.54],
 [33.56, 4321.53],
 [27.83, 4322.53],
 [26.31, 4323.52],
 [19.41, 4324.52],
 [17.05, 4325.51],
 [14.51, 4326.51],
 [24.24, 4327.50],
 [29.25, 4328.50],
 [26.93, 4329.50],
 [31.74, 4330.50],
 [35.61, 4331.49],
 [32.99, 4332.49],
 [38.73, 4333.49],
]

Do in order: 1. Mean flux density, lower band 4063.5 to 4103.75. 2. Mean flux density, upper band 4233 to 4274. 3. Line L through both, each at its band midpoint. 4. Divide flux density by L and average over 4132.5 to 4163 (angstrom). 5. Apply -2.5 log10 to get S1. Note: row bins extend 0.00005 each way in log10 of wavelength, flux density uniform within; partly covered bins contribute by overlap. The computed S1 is -0.08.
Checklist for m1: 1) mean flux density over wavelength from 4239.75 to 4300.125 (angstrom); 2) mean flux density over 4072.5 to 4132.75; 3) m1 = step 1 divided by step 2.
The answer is 0.88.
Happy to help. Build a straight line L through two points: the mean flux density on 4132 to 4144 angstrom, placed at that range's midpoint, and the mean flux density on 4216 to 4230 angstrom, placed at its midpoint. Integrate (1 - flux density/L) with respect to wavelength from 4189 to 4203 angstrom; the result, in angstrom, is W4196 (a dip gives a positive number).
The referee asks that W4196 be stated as -3.1 angstrom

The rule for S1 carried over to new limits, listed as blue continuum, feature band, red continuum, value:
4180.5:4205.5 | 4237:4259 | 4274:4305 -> 0.03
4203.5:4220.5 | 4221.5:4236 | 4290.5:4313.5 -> 0.49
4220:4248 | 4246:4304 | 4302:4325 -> 0.08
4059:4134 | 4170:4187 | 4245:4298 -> -0.09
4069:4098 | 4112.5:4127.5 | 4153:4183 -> -0.08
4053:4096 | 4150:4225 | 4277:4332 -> -0.04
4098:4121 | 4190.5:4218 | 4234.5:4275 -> -0.10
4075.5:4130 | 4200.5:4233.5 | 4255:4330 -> 0.14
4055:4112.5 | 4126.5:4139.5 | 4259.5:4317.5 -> -0.11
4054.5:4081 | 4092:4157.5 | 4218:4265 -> -0.21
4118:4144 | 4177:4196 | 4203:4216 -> 0.01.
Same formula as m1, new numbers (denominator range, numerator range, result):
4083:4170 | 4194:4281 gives 0.87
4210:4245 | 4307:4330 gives 1.20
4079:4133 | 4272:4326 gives 0.92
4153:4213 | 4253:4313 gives 0.87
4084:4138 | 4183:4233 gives 0.86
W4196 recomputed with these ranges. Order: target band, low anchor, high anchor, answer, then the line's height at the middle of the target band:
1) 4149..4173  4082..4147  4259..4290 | -0.5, 24.4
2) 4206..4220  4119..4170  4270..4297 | -1.6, 23.6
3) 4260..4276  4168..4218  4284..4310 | 0.9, 22.3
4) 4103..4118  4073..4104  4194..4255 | -0.7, 24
